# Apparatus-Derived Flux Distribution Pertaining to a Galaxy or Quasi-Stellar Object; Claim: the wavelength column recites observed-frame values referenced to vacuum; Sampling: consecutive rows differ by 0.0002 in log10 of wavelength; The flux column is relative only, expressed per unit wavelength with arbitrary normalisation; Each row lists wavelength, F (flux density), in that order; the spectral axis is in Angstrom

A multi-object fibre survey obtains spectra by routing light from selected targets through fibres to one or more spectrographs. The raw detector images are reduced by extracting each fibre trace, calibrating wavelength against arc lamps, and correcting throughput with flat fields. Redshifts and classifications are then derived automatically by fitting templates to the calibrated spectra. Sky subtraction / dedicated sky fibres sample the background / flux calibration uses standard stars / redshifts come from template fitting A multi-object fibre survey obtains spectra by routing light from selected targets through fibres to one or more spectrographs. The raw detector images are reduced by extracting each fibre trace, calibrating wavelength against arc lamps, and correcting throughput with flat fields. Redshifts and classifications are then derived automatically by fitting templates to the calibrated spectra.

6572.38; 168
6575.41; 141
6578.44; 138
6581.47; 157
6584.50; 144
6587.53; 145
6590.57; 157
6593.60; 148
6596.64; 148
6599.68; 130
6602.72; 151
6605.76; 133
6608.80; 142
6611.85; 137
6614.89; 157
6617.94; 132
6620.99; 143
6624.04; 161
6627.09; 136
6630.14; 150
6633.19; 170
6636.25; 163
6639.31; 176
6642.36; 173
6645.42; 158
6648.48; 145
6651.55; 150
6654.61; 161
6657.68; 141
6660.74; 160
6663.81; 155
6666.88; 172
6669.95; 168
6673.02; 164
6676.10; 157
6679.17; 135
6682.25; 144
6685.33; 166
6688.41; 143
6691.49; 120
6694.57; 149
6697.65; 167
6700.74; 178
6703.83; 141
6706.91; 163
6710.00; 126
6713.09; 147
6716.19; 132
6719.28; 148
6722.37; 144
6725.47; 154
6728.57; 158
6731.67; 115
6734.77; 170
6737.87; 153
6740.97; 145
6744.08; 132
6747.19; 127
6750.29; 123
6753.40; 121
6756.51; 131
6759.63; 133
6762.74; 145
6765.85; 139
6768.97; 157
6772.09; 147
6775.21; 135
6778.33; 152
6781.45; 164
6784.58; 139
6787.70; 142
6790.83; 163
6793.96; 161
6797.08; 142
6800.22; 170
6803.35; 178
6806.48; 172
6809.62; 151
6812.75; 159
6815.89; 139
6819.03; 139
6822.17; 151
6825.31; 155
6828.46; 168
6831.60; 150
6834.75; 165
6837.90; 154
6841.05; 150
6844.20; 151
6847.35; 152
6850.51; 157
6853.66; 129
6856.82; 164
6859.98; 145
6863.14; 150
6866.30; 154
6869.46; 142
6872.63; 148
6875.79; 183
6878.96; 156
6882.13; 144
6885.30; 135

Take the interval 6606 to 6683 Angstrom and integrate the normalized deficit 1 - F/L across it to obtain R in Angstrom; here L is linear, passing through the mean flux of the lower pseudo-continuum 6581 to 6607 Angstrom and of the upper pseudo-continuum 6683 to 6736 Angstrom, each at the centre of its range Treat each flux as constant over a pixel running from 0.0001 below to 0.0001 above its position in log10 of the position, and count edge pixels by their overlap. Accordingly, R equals -3.7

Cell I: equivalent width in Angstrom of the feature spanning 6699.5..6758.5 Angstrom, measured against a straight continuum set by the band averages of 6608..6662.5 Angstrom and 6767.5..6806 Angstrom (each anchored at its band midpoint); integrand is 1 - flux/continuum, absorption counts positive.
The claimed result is 4.5 Angstrom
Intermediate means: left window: 153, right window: 155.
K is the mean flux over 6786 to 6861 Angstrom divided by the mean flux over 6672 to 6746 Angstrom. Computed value 1.05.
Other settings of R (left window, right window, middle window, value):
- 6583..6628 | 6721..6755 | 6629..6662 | -3.64 Angstrom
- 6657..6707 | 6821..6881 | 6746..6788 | 3.91 Angstrom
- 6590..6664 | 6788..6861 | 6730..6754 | 2.63 Angstrom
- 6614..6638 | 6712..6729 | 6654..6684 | -1.28 Angstrom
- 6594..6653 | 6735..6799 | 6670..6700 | -0.79 Angstrom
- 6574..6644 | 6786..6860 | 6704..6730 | 1.00 Angstrom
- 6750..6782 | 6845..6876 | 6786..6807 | -2.40 Angstrom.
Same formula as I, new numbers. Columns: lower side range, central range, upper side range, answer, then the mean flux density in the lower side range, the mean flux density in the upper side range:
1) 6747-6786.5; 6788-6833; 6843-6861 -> -3.6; 140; 150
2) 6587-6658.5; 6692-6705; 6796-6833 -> -0.3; 150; 156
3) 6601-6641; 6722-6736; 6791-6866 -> 0.4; 150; 155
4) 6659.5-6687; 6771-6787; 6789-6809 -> 1.5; 158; 163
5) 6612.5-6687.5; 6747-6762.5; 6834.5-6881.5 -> 2.6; 155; 153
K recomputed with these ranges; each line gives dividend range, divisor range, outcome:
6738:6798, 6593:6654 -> 0.95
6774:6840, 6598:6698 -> 1.02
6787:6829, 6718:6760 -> 1.12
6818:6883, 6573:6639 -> 1.04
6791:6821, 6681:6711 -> 1.05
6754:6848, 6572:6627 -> 1.04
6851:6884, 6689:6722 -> 1.03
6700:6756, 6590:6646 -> 0.95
